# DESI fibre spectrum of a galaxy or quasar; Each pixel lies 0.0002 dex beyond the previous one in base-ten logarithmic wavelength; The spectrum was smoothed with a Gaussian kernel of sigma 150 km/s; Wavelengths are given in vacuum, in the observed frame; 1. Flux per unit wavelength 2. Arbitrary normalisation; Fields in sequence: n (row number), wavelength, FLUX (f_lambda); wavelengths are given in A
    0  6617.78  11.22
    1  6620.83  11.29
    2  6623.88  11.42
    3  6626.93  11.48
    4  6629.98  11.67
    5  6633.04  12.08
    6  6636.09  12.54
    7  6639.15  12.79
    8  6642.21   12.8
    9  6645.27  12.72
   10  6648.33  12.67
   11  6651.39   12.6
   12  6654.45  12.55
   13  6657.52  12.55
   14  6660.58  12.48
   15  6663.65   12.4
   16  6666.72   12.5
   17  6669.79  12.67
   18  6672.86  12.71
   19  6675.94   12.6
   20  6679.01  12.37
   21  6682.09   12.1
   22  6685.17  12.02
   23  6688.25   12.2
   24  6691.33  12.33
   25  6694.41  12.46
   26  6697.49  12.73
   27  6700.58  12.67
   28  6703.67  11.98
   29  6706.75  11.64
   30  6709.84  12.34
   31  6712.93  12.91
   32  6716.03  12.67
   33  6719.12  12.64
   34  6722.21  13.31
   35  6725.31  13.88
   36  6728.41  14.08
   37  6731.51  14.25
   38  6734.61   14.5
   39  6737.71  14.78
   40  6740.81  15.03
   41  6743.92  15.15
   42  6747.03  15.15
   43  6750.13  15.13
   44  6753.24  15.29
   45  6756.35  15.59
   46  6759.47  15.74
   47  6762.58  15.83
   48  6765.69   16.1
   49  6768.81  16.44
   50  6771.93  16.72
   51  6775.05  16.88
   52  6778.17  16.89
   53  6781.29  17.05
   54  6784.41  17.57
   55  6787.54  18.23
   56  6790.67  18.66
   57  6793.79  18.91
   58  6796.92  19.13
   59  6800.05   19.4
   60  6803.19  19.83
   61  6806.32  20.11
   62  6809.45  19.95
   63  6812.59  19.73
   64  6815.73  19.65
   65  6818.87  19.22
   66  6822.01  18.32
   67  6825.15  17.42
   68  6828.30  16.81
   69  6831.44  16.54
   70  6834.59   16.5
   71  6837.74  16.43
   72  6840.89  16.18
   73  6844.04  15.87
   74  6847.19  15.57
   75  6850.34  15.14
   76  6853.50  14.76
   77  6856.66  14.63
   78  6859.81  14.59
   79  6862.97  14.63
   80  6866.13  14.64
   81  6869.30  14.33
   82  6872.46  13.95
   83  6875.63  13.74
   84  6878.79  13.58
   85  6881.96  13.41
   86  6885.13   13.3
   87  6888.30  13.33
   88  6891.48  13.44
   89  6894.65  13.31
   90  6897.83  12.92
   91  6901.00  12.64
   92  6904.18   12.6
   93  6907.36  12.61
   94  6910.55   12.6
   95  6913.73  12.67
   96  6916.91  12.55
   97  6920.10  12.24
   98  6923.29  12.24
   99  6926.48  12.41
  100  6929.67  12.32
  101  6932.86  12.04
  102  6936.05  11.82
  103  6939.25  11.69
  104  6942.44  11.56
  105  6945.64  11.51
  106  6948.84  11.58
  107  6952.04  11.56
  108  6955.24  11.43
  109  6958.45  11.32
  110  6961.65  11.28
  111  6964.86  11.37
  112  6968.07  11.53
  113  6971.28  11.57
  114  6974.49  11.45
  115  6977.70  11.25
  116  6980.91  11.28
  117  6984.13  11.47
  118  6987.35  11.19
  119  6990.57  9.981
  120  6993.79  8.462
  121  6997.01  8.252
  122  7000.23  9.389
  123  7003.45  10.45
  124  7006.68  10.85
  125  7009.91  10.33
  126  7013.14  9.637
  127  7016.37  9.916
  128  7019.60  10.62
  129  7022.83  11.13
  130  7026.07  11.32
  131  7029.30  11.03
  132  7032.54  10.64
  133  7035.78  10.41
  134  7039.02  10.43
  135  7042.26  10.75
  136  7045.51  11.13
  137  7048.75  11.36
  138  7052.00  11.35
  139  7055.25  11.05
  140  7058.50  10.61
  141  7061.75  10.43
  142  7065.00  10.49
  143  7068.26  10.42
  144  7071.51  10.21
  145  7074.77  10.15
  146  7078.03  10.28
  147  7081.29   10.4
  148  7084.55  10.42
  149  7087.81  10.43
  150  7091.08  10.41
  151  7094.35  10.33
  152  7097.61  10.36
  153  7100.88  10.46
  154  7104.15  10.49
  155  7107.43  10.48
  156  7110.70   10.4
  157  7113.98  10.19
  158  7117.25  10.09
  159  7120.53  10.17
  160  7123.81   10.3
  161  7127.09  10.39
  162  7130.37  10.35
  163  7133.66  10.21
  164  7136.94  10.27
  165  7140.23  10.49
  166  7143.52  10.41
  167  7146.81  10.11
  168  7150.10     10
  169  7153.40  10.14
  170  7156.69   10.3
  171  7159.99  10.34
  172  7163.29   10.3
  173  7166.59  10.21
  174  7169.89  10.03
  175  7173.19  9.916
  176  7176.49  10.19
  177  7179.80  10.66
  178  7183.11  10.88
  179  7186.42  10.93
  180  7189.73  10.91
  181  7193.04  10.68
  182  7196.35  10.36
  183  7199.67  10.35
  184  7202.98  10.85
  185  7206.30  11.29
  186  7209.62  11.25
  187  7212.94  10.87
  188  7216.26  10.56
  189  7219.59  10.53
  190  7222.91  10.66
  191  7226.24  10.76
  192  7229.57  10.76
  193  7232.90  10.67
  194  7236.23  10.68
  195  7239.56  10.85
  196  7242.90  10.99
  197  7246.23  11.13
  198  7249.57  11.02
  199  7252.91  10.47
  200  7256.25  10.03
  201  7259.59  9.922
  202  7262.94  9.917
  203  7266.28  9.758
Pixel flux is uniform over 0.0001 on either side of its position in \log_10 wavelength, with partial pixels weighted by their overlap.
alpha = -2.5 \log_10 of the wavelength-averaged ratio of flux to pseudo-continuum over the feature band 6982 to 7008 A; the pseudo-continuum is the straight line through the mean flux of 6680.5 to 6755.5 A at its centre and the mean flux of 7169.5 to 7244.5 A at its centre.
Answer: 0.184 mag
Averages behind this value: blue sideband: 13.4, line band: 10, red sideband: 10.7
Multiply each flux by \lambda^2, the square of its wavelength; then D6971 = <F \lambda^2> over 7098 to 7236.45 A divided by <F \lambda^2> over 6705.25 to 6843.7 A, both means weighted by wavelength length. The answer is 0.72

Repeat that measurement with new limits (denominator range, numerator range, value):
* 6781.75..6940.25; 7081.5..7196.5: 0.74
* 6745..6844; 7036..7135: 0.65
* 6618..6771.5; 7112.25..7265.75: 0.91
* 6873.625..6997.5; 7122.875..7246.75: 0.95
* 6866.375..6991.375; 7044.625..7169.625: 0.89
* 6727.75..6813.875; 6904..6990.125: 0.73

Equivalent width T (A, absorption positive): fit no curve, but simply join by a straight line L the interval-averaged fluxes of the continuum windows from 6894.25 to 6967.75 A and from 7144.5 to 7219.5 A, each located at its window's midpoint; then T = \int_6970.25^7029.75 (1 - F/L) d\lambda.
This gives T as 5.9 A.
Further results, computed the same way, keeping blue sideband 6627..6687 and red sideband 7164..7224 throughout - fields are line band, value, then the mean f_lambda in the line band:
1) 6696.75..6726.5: -0.99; 12.7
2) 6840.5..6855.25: -4.56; 15.4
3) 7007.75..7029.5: 1.29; 10.5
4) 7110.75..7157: 2.44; 10.2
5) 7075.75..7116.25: 2.10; 10.4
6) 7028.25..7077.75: 1.84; 10.7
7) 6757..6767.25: -3.21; 15.9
